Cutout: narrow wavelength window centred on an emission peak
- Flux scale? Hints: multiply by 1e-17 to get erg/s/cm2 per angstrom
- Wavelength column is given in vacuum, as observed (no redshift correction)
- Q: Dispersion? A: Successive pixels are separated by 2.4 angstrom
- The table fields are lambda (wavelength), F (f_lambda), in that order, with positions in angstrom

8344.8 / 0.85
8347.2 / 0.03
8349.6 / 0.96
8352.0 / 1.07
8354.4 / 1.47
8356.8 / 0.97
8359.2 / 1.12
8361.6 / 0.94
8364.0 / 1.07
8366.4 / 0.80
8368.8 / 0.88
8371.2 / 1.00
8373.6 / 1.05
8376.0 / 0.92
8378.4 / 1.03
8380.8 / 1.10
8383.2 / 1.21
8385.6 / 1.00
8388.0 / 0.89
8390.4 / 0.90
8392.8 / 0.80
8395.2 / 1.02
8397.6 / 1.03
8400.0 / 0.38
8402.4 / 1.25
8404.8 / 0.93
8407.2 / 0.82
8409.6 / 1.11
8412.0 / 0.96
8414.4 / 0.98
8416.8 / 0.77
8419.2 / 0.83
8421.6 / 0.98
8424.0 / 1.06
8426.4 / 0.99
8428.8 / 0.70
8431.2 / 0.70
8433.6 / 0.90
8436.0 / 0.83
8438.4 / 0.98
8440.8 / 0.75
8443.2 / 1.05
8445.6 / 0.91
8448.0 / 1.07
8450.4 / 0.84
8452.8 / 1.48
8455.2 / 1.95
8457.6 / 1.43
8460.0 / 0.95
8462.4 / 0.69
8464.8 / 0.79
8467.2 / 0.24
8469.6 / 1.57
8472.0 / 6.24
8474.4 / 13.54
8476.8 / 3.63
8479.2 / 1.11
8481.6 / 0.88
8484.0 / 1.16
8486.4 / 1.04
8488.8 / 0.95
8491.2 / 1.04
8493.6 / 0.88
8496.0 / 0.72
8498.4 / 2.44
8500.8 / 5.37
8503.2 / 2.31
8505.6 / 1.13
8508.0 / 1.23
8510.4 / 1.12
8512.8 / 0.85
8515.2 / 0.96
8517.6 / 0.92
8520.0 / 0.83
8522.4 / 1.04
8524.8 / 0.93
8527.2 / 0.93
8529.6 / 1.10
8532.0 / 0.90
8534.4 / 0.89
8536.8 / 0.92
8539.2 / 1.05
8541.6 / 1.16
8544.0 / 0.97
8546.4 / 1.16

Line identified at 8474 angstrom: Halpha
